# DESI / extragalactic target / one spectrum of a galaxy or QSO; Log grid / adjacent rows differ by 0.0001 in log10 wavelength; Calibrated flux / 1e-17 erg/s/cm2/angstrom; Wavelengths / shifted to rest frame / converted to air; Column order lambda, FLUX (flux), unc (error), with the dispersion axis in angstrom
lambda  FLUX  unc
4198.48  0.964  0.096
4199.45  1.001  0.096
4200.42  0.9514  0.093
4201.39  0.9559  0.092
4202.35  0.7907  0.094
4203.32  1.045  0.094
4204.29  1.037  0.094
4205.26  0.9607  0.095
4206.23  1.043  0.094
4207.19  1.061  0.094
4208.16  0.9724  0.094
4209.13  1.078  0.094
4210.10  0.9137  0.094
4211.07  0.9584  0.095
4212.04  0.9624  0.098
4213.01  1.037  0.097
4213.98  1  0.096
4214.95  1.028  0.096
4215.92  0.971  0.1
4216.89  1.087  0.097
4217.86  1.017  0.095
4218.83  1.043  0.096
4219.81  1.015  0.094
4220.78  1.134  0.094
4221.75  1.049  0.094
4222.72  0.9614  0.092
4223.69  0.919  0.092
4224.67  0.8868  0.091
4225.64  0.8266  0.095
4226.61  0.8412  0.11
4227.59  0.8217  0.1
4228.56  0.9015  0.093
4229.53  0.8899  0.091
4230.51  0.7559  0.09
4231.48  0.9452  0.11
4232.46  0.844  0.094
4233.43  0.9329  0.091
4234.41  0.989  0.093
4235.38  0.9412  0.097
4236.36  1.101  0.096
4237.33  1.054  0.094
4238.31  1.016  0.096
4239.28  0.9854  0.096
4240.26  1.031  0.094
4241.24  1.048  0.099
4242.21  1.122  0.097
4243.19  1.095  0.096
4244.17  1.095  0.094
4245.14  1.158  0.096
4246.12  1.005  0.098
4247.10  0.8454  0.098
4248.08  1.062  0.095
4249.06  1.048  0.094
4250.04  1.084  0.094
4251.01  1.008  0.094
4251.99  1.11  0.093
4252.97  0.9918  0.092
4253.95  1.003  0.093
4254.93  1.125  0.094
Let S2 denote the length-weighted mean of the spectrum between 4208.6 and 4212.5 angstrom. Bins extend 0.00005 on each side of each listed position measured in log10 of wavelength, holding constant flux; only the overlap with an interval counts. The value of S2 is 0.978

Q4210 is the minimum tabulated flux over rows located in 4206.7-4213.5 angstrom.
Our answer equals 0.9137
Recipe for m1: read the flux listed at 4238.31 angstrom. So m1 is 1.016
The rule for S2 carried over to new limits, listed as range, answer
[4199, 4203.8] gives 0.948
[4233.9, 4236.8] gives 1.01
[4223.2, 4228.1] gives 0.859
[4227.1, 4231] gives 0.843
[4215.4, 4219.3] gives 1.03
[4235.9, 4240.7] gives 1.04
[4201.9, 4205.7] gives 0.958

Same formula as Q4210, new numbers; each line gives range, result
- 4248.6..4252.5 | 1.008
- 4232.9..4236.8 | 0.9329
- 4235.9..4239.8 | 0.9854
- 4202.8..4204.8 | 1.037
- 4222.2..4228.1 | 0.8217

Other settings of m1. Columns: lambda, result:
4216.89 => 1.087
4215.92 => 0.971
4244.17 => 1.095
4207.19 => 1.061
